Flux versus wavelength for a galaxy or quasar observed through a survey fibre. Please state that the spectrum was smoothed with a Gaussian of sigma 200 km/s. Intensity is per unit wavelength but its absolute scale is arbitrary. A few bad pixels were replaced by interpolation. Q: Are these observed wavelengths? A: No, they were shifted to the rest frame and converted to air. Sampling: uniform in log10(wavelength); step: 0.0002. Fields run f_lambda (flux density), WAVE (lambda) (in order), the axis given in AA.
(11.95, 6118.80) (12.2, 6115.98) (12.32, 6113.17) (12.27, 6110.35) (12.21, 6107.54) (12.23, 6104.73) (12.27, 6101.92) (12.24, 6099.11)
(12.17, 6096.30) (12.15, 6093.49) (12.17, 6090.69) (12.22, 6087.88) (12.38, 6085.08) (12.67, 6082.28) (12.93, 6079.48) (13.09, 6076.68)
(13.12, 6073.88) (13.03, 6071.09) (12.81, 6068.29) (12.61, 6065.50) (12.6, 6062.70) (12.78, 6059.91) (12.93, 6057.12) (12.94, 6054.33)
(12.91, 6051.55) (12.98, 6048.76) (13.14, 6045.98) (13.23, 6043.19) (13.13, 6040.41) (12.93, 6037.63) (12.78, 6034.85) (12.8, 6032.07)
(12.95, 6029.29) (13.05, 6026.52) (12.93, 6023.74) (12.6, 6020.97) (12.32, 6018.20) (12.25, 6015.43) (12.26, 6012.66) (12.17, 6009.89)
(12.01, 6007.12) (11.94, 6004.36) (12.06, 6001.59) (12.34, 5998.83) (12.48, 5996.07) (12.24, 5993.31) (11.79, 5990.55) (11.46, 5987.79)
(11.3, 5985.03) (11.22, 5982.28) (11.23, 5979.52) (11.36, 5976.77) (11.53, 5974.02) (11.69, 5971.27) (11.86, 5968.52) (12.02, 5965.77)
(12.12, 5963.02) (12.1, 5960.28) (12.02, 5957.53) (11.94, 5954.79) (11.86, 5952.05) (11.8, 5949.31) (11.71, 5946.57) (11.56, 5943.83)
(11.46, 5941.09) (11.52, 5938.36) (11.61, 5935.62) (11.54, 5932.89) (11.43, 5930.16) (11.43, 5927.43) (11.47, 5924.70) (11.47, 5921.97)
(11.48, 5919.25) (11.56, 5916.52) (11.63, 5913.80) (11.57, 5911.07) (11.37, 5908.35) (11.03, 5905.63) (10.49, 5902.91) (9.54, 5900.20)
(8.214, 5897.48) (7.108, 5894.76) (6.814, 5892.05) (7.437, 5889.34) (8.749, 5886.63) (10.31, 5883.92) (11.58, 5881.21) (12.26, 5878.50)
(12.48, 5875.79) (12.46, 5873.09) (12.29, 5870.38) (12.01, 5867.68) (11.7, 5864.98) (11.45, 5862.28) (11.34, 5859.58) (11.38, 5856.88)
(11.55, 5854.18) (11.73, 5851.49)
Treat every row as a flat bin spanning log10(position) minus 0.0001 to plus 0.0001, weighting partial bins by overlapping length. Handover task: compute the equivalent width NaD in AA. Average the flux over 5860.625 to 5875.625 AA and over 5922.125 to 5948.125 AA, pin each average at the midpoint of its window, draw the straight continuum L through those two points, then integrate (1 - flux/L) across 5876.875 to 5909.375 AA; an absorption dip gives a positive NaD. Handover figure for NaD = 6.18 AA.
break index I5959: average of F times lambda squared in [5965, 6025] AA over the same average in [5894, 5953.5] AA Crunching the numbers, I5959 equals 1.10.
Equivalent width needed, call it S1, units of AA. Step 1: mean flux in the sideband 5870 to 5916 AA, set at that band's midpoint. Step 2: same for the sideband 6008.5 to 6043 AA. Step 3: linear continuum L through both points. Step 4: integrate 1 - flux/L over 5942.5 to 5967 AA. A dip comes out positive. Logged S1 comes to -1.1 AA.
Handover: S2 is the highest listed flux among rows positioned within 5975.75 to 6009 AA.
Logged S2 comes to 12.48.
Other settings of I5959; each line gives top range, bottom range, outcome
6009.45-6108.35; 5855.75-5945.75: 1.23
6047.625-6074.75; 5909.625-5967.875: 1.15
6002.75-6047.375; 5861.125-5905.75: 1.29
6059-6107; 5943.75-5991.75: 1.11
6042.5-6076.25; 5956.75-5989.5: 1.14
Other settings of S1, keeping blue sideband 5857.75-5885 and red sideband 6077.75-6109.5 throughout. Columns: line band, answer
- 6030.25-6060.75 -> -1.9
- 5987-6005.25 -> 0.1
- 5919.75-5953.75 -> 1.1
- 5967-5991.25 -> 1.1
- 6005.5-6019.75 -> -0.1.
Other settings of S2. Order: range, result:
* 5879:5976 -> 12.12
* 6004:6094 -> 13.23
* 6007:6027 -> 13.05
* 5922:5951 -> 11.8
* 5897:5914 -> 11.63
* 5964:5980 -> 12.02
